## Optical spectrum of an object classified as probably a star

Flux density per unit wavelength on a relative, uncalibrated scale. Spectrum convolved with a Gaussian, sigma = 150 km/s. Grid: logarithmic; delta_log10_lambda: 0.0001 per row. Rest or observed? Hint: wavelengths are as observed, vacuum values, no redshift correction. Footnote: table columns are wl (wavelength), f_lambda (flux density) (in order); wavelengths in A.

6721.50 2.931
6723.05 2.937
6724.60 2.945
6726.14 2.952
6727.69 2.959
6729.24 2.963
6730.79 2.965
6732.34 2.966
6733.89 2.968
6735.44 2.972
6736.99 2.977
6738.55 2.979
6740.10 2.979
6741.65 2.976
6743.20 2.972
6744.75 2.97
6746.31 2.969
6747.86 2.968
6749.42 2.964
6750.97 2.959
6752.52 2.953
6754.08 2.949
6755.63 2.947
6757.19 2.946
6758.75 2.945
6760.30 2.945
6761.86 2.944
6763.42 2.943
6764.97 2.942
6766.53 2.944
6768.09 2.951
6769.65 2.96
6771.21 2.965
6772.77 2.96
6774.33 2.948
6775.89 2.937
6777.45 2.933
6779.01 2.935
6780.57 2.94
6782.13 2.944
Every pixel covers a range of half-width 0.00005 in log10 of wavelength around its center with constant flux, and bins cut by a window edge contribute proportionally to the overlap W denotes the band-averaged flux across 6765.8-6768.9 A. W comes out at 2.94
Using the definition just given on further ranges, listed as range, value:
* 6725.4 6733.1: 2.96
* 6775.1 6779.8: 2.94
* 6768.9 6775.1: 2.96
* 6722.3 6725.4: 2.95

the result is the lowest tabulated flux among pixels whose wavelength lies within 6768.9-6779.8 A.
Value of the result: 2.933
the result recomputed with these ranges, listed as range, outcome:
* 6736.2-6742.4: 2.976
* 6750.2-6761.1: 2.945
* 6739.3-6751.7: 2.959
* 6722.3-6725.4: 2.937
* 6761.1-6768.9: 2.942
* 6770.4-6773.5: 2.96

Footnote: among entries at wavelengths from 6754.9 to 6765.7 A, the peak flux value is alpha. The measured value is 2.947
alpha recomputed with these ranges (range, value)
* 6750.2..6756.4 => 2.959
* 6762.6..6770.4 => 2.96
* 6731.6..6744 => 2.979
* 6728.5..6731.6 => 2.965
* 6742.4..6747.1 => 2.972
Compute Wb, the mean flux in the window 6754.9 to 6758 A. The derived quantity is 2.94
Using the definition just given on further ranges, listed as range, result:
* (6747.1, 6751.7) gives 2.96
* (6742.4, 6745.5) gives 2.98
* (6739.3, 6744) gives 2.98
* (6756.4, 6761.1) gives 2.94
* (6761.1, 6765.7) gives 2.95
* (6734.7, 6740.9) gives 2.98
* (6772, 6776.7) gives 2.95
